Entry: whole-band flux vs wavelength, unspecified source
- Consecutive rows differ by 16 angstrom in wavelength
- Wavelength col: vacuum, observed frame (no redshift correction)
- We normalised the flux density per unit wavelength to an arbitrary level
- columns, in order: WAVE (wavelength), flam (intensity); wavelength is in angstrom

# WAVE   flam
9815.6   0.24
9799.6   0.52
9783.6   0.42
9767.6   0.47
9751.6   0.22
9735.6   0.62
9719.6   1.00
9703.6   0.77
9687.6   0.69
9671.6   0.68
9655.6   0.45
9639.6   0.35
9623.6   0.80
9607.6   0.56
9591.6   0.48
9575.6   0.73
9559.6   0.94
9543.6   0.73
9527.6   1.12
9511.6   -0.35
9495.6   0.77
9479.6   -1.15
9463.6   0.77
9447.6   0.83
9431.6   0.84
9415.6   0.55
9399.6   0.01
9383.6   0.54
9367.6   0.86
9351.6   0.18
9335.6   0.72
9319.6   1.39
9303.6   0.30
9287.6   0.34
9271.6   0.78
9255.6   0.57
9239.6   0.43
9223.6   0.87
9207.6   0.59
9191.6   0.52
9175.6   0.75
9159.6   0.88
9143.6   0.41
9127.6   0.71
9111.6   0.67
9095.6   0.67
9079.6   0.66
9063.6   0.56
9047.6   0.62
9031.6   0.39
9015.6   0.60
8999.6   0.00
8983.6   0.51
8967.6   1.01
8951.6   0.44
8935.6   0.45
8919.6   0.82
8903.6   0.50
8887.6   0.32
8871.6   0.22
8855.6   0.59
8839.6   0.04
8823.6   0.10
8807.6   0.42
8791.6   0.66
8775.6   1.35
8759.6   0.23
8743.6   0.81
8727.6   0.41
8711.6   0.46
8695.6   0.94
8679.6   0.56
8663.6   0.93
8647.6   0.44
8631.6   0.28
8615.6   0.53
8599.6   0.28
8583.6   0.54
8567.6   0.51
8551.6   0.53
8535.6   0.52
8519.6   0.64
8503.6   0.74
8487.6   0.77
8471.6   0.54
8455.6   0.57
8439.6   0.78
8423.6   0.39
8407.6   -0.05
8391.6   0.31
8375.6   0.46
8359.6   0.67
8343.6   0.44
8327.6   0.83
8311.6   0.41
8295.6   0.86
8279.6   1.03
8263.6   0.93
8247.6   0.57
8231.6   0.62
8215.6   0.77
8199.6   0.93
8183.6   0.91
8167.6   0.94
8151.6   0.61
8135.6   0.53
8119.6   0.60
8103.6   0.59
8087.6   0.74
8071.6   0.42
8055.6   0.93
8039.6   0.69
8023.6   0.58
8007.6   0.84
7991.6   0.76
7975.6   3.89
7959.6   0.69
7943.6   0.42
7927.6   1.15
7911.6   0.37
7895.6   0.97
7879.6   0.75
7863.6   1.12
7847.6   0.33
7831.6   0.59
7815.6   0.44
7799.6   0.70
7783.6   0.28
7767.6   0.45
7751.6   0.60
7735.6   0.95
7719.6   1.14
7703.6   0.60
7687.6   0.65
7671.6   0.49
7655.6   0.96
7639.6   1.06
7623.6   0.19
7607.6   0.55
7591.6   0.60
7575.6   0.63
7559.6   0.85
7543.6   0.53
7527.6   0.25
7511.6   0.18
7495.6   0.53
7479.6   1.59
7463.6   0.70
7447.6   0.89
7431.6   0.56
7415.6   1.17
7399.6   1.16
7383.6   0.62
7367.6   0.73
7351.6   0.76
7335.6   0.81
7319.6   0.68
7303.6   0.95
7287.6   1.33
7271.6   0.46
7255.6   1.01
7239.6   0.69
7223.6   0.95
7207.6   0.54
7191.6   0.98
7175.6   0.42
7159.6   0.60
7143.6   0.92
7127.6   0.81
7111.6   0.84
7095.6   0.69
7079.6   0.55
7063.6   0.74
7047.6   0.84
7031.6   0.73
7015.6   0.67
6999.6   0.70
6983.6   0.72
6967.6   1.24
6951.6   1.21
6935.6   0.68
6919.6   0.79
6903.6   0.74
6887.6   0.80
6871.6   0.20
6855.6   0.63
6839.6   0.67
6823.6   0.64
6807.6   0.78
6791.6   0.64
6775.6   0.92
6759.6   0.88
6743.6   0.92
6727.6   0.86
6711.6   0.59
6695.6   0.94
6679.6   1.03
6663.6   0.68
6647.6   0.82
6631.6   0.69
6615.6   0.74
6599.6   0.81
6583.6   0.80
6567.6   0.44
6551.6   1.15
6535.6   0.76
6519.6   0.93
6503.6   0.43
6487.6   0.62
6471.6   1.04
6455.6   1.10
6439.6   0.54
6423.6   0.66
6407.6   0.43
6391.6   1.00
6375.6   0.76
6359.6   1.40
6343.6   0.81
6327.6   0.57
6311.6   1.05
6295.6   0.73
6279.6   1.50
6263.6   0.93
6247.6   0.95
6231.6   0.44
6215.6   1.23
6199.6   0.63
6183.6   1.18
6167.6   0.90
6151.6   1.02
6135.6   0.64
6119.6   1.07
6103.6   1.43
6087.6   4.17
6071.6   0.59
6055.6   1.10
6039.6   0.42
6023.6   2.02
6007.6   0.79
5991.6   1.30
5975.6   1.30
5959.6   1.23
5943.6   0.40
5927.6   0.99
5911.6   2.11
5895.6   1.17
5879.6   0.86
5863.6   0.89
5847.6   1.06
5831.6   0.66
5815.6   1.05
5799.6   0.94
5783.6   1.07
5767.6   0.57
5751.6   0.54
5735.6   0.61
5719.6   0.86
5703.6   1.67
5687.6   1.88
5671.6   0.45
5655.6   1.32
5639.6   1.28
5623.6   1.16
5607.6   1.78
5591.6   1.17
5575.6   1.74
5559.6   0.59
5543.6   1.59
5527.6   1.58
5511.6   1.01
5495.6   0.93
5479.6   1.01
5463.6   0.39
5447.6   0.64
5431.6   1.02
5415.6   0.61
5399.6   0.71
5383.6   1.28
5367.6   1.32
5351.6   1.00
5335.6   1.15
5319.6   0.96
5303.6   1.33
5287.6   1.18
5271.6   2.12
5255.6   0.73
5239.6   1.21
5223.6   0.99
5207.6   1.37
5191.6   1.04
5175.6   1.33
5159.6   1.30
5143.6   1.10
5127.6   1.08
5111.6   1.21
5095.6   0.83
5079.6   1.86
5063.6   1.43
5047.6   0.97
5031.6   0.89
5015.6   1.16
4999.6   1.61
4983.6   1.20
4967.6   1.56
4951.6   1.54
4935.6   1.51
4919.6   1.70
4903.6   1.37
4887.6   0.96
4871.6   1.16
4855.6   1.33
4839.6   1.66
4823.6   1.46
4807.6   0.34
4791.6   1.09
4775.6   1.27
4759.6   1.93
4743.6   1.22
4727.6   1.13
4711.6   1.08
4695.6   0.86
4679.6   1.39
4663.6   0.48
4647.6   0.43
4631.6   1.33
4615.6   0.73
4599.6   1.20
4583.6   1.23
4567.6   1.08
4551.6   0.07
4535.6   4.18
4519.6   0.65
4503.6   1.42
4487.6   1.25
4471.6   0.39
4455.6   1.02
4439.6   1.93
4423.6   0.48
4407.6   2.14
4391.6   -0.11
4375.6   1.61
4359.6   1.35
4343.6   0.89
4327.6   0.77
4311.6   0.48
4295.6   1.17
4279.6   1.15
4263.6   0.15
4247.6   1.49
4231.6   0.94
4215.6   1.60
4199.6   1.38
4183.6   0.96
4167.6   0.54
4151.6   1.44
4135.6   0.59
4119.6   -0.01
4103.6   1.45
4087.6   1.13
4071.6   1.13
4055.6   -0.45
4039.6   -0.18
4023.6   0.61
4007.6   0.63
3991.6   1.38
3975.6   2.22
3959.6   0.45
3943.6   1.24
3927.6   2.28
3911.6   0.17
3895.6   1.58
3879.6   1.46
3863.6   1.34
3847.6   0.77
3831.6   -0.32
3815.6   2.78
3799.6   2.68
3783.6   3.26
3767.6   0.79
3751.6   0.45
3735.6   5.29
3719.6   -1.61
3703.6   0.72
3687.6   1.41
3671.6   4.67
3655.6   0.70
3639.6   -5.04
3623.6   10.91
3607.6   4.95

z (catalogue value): 0.215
